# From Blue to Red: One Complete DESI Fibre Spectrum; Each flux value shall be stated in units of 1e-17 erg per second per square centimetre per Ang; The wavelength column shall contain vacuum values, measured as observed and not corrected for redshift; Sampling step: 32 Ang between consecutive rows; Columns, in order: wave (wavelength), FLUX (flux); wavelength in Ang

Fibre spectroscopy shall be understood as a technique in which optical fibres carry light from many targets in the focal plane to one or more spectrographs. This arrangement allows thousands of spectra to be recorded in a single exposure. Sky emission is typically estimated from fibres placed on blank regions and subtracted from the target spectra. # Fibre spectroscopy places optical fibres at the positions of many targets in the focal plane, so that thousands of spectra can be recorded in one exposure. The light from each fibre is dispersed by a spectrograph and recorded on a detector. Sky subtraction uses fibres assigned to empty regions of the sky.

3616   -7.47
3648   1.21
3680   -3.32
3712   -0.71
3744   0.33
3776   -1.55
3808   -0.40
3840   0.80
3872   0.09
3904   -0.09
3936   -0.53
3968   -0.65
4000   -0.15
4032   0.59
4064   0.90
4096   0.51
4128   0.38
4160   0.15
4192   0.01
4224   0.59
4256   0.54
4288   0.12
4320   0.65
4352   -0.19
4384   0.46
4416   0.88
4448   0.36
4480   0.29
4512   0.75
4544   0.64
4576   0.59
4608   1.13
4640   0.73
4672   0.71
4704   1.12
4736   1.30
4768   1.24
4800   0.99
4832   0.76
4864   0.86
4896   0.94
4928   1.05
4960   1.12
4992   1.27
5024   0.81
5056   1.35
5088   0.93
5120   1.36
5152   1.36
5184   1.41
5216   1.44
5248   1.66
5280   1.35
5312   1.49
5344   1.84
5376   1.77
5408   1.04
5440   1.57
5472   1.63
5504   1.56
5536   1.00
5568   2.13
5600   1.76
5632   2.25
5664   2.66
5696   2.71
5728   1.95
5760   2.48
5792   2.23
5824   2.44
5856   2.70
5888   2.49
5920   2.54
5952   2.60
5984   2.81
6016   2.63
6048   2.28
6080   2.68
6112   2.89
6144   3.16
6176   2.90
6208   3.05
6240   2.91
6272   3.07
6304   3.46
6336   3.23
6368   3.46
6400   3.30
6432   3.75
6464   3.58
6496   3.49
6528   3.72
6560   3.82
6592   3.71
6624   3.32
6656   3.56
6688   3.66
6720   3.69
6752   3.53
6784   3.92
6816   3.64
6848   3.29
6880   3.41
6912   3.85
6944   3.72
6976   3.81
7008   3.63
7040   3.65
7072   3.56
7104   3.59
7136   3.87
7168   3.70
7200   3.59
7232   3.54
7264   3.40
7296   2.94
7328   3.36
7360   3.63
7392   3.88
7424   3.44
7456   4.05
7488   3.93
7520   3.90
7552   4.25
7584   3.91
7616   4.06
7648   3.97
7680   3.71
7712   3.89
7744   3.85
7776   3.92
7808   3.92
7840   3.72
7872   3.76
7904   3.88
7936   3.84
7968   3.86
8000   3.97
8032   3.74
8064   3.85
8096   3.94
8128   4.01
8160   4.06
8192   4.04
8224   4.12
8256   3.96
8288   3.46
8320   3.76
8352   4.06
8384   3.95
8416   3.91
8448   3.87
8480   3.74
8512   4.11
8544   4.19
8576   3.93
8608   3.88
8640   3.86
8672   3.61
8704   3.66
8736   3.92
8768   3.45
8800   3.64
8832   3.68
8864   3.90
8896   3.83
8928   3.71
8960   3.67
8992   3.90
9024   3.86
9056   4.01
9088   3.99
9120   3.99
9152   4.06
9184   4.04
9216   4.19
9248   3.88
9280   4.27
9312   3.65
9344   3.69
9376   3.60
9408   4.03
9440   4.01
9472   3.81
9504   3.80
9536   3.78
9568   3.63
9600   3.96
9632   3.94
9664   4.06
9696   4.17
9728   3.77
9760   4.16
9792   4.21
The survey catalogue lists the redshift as 0.408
